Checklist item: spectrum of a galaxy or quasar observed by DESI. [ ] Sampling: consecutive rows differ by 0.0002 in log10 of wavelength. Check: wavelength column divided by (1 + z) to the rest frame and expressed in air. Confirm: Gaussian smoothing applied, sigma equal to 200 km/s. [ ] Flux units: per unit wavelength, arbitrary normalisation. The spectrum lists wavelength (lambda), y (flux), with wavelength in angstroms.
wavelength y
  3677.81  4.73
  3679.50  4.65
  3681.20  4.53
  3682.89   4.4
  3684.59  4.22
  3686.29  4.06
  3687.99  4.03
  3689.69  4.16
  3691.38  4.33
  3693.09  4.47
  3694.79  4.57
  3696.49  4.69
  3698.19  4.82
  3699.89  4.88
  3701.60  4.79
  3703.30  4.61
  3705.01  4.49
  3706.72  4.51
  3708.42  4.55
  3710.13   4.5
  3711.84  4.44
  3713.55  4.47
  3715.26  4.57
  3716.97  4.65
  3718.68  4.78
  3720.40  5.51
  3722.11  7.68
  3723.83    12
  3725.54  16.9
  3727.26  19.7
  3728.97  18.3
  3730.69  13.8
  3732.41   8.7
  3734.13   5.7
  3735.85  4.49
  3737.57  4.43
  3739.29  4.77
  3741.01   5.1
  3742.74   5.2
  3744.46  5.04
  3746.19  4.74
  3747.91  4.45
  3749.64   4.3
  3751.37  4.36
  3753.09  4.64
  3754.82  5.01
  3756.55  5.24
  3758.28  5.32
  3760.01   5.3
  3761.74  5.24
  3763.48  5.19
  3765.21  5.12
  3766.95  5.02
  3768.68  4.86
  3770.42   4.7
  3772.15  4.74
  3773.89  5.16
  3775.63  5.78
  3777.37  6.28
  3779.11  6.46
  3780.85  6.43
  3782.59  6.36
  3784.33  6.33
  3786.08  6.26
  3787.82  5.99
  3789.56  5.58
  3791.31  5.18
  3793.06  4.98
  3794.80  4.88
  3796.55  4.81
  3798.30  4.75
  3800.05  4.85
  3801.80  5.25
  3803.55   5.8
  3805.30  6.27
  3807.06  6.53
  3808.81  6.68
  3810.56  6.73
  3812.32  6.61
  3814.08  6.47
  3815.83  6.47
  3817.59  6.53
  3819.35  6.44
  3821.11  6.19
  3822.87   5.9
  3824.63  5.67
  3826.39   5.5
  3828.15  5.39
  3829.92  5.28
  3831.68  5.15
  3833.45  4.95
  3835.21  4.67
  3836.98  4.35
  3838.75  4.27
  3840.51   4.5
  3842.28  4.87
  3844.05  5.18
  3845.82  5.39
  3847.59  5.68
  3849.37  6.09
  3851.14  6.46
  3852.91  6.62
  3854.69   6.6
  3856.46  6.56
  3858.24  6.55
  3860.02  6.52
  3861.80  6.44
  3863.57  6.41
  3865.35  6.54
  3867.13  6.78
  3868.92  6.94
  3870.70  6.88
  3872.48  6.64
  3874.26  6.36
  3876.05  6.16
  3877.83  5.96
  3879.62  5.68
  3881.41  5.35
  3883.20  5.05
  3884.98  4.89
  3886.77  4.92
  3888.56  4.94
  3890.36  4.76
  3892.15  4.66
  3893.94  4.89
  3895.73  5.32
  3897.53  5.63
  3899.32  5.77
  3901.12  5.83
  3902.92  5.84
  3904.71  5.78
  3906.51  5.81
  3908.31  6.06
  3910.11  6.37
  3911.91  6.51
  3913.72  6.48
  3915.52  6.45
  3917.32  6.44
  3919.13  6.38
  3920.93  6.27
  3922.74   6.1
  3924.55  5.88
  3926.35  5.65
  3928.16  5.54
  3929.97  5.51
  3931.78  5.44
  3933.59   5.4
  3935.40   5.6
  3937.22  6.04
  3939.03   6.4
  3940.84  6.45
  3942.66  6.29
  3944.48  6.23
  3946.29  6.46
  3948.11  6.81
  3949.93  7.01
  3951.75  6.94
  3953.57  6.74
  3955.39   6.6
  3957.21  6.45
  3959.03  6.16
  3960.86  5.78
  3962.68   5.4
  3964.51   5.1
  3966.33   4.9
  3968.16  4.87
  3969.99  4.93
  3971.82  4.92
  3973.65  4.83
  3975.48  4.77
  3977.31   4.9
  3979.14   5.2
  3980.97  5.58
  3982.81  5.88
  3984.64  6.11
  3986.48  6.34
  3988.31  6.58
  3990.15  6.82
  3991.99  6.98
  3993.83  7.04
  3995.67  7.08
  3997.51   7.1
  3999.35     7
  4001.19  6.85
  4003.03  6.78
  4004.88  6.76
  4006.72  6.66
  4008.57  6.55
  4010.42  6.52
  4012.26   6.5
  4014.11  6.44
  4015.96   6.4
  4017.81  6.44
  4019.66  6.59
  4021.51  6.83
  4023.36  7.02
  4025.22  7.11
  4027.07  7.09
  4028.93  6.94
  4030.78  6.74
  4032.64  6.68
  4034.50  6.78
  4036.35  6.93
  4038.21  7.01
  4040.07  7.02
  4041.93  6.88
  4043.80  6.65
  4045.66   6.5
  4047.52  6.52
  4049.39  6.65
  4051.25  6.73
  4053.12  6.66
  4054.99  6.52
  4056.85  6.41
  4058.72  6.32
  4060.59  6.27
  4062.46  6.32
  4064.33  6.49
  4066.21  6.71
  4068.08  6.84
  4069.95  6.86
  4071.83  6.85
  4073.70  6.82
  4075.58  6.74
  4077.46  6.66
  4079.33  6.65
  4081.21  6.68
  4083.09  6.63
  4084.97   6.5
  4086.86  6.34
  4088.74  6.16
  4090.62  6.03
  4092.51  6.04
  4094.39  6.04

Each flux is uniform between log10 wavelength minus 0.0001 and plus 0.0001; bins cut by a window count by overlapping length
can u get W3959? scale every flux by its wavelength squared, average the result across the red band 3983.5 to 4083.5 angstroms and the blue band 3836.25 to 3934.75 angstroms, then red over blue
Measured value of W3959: 1.24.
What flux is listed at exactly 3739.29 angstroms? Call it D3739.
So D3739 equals 4.77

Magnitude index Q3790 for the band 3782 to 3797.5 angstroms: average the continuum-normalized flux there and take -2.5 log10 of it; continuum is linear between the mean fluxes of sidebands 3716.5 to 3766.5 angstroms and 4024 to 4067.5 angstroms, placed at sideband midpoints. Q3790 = 0.25 mag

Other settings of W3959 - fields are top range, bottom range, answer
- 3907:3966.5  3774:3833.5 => 1.12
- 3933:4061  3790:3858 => 1.23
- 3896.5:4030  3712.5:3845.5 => 1.12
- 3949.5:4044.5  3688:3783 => 1.20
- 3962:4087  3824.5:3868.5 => 1.23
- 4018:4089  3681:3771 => 1.33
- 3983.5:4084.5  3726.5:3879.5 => 1.25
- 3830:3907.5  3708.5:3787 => 0.94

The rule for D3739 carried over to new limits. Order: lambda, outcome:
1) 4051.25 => 6.73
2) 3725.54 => 16.9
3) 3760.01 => 5.3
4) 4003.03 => 6.78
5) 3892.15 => 4.66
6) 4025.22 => 7.11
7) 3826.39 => 5.5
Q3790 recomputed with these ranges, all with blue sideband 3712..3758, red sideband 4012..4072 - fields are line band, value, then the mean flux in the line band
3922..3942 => 0.18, 5.82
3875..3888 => 0.27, 5.43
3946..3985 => 0.19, 5.72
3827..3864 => 0.24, 5.61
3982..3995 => 0.04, 6.55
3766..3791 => 0.24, 5.7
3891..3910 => 0.23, 5.58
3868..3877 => 0.06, 6.59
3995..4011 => -0.01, 6.81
